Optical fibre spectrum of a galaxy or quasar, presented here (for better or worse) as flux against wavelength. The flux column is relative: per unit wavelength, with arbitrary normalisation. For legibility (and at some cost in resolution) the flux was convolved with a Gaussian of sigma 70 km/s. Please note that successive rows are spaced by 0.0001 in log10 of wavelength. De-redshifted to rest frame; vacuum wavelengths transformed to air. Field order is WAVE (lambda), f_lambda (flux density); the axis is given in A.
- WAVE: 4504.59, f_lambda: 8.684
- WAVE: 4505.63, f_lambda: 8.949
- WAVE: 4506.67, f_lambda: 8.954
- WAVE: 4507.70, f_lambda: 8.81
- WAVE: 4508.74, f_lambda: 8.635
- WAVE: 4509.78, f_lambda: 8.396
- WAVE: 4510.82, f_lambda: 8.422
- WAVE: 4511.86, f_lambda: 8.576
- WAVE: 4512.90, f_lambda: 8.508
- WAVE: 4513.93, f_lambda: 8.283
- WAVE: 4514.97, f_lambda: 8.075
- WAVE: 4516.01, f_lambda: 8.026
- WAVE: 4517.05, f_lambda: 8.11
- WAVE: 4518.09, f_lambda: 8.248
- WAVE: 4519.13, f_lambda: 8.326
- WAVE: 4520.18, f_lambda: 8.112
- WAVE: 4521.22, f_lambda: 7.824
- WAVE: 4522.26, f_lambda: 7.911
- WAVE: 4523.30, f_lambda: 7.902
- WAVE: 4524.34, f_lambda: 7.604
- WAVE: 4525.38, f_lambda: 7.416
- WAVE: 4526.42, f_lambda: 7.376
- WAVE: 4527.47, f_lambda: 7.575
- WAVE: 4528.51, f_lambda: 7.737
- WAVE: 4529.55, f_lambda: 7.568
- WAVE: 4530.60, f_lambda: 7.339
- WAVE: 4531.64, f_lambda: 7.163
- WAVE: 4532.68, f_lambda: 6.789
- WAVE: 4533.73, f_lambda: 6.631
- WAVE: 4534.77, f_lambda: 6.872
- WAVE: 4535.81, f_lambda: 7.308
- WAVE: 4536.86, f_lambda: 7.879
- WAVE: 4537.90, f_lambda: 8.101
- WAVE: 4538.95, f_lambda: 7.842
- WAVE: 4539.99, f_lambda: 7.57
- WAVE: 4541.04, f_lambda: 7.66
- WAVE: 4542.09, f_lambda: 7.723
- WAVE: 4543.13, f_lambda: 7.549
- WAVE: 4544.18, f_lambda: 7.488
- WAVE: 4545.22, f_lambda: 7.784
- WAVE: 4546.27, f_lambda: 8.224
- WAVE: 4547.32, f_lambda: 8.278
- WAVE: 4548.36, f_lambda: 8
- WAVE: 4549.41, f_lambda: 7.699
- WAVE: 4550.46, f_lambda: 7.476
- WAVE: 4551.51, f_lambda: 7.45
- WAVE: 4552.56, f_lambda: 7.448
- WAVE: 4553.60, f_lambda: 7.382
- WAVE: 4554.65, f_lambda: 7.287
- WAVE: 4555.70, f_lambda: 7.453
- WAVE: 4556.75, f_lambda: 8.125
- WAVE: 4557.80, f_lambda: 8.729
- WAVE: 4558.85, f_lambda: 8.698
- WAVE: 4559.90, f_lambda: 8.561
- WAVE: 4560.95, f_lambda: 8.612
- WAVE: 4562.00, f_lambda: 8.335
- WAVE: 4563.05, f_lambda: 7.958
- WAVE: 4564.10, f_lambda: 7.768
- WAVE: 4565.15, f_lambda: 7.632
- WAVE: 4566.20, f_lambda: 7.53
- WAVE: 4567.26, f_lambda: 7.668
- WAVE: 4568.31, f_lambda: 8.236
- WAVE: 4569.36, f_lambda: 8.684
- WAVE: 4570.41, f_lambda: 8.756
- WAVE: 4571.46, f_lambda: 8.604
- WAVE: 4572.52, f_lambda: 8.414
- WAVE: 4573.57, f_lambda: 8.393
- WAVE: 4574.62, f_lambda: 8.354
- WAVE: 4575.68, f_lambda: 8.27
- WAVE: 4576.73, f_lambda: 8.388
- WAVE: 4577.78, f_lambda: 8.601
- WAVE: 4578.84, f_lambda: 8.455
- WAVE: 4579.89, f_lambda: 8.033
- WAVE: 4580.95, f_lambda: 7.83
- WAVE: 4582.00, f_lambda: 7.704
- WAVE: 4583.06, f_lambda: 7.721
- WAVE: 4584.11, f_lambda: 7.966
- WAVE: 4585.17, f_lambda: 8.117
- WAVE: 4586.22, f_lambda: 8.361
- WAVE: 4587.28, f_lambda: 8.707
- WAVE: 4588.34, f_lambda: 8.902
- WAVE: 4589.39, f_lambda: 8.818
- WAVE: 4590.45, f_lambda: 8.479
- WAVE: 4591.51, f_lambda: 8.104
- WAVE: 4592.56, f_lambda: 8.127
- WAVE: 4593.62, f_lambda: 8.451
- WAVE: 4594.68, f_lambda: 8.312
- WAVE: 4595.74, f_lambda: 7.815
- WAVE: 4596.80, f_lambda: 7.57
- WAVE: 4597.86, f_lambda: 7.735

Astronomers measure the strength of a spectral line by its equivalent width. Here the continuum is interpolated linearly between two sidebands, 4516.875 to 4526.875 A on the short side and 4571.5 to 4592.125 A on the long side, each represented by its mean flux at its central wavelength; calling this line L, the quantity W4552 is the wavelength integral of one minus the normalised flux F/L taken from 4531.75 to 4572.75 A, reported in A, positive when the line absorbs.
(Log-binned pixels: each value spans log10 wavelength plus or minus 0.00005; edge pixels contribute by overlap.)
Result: 1.3 A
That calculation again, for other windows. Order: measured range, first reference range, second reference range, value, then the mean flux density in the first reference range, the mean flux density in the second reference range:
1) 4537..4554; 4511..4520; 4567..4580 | 1.2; 8.27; 8.4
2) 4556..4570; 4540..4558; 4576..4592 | -0.4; 7.73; 8.28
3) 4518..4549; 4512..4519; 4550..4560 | 1.6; 8.24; 7.83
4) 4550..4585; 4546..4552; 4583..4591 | 0.2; 7.84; 8.42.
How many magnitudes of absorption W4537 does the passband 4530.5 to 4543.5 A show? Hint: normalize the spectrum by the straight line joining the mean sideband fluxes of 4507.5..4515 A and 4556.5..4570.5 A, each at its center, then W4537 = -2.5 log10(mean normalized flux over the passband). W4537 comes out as 0.13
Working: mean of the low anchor 8.48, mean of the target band 7.42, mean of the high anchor 8.22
